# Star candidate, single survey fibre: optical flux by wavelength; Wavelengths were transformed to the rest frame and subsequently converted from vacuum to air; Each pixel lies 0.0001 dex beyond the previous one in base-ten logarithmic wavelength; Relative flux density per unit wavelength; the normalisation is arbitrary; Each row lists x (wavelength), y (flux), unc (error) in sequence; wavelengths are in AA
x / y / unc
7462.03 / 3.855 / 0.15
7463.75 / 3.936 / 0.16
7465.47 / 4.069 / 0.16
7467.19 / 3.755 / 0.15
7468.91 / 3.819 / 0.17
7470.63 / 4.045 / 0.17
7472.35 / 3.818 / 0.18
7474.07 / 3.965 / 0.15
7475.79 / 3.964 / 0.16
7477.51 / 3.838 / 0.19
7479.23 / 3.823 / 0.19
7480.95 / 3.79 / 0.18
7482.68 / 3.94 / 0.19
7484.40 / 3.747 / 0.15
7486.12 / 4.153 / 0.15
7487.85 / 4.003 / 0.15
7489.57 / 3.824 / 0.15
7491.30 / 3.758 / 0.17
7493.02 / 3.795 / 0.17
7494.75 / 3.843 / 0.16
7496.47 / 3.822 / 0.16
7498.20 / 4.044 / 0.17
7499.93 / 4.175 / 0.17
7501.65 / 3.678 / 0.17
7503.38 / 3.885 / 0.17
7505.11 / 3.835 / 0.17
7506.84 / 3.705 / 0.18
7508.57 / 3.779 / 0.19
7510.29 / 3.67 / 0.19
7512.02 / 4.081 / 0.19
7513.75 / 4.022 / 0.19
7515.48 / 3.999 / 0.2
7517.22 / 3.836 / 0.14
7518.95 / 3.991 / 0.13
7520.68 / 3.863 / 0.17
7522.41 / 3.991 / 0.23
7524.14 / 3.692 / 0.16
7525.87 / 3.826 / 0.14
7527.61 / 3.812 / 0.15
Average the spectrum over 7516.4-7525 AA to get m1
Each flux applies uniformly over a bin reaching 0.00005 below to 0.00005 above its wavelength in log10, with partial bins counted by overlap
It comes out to 3.88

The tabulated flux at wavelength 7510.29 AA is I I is 3.67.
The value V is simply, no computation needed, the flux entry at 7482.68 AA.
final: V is 3.94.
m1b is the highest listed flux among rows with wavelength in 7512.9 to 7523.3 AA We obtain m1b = 4.022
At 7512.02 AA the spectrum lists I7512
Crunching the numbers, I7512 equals 4.081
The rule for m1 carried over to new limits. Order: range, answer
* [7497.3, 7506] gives 3.92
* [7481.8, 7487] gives 3.94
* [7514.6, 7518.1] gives 3.91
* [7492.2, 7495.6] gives 3.81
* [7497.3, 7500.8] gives 4.11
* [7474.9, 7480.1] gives 3.88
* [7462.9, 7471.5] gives 3.92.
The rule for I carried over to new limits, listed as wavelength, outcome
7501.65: 3.678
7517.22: 3.836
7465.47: 4.069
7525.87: 3.826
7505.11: 3.835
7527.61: 3.812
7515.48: 3.999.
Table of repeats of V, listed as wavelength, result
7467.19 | 3.755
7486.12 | 4.153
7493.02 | 3.795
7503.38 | 3.885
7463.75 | 3.936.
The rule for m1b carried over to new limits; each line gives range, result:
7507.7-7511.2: 3.779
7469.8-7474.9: 4.045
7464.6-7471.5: 4.069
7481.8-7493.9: 4.153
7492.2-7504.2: 4.175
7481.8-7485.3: 3.94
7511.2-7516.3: 4.081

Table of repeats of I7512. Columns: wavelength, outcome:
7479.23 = 3.823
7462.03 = 3.855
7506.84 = 3.705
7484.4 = 3.747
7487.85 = 4.003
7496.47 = 3.822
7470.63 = 4.045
